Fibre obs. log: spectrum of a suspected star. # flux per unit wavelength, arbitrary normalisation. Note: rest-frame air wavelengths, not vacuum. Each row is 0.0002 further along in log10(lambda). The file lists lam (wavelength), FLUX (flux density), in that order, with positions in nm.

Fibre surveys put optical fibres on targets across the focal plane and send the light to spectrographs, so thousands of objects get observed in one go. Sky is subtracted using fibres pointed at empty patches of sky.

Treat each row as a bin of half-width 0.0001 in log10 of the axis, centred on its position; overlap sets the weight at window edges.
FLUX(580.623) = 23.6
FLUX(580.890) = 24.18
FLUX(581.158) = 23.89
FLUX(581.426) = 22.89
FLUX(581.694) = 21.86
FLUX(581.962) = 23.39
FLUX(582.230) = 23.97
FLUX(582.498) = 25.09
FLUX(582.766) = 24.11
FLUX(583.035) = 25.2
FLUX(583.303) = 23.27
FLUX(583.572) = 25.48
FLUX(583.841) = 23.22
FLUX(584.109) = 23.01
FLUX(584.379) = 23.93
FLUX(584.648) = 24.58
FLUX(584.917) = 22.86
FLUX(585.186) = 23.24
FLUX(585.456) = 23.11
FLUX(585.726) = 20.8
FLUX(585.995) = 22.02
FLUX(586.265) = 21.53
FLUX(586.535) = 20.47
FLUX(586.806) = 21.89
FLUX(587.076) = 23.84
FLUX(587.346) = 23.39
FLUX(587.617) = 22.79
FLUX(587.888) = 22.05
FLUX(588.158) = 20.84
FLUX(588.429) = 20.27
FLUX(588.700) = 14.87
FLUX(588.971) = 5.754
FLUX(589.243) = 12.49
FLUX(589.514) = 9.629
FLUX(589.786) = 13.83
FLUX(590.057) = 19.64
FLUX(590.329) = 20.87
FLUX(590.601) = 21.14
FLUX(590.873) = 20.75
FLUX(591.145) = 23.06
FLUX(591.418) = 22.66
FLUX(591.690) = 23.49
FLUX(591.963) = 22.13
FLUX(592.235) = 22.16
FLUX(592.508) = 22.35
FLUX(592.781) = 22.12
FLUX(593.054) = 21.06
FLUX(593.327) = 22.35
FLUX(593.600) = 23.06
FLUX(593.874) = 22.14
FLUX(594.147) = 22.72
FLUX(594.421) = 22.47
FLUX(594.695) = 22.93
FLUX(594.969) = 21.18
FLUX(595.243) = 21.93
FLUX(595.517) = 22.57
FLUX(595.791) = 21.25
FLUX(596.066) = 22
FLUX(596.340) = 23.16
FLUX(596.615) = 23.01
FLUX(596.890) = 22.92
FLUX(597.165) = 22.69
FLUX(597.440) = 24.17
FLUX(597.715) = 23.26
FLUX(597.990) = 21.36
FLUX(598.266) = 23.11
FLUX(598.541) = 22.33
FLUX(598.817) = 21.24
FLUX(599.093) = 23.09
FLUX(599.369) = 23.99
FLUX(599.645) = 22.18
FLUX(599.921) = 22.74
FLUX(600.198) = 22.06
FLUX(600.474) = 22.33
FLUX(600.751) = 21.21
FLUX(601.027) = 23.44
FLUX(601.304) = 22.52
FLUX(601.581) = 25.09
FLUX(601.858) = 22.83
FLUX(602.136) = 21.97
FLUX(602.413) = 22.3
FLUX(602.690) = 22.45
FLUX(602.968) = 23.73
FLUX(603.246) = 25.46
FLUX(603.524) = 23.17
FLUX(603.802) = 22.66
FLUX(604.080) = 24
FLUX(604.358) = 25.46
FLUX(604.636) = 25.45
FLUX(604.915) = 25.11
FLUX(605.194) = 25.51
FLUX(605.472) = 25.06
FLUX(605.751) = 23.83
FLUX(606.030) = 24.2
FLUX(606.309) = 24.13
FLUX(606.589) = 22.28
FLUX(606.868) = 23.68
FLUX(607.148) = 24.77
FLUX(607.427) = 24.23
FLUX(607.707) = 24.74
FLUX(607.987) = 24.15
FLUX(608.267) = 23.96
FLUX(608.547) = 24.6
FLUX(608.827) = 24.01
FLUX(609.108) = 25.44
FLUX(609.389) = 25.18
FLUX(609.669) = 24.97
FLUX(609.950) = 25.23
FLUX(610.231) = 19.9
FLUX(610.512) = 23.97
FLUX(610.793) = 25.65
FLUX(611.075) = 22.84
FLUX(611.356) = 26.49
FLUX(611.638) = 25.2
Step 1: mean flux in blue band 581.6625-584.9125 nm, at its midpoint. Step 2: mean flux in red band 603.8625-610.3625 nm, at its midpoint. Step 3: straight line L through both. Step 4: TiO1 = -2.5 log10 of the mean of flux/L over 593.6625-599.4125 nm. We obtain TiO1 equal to 0.076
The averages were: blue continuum 24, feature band 22.5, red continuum 24.3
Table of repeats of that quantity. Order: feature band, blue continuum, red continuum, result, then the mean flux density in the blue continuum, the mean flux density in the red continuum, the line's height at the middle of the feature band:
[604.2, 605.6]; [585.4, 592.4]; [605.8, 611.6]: -0.09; 19.8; 24.2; 23.4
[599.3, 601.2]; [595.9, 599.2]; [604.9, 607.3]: 0.03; 22.7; 24.2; 23.2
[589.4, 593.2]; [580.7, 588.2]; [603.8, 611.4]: 0.15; 23.1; 24.3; 23.5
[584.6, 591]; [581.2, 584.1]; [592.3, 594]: 0.17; 23.8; 22.2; 23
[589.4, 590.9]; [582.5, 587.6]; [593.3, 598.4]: 0.29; 23.2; 22.5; 22.9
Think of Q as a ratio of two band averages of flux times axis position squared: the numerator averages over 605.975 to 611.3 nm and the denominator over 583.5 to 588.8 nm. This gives 1.17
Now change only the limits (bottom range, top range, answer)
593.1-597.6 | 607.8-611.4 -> 1.13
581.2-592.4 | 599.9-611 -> 1.19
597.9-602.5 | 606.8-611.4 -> 1.11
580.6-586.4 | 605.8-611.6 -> 1.13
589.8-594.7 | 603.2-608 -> 1.16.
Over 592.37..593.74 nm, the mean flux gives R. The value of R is 22.2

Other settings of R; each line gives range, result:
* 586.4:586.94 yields 21.1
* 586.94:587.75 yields 23.3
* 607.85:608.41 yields 24.1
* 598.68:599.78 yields 22.6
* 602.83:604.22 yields 23.8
